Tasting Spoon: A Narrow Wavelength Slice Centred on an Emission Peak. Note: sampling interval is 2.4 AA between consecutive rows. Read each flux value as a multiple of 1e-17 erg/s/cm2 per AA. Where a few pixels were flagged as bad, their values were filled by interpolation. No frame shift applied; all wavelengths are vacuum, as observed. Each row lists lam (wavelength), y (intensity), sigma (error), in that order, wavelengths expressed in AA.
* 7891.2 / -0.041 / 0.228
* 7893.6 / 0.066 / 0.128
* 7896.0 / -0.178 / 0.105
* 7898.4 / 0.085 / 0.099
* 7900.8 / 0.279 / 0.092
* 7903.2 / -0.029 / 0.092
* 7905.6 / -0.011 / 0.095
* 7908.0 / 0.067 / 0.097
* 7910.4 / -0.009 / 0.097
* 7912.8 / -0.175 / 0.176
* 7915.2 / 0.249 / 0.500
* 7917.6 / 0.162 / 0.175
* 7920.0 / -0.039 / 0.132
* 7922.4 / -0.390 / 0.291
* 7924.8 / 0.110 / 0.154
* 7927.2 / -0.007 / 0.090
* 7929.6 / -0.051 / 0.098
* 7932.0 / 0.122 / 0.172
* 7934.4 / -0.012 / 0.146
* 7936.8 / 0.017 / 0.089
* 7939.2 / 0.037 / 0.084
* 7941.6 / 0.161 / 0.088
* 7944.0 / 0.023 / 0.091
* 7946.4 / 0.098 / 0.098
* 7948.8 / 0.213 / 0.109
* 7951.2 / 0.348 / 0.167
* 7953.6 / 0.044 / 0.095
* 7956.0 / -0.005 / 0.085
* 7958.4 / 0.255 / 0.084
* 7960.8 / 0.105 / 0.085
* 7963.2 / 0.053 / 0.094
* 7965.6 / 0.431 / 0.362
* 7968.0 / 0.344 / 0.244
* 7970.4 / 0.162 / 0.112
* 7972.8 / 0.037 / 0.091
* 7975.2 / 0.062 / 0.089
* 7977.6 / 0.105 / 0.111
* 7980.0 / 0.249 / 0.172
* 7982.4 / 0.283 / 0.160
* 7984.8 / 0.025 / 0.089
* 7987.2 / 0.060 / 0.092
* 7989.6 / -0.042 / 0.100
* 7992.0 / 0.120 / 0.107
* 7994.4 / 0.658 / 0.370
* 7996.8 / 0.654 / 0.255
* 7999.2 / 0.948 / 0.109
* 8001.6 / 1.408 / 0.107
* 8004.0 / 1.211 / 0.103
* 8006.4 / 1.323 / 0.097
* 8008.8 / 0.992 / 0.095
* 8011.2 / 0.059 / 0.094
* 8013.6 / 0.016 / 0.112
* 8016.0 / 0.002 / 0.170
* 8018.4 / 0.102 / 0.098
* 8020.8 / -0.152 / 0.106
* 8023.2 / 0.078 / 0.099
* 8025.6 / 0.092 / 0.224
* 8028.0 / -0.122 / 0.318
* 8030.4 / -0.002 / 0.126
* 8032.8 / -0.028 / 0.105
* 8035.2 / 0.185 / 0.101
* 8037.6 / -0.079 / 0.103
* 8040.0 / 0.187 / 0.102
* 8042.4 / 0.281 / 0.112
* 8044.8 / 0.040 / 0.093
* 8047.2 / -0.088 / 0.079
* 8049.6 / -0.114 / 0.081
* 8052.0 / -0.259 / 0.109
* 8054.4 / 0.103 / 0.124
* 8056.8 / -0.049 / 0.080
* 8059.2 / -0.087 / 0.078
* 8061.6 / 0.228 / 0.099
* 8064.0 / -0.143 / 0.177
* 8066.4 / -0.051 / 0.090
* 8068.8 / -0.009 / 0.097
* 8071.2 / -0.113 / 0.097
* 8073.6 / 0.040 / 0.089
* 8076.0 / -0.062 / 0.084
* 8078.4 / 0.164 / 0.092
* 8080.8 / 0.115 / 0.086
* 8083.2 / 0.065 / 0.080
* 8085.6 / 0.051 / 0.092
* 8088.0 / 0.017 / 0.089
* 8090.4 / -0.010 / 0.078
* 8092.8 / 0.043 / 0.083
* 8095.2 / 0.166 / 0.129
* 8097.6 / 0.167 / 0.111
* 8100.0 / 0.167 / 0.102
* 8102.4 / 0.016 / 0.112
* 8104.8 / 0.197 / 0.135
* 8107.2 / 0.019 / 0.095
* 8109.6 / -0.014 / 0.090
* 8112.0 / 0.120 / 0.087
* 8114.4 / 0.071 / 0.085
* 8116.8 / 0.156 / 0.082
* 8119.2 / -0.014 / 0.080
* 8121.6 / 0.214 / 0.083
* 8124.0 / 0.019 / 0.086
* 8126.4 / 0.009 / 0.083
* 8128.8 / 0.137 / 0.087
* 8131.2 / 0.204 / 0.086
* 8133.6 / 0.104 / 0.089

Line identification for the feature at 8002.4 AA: [O II] 3727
